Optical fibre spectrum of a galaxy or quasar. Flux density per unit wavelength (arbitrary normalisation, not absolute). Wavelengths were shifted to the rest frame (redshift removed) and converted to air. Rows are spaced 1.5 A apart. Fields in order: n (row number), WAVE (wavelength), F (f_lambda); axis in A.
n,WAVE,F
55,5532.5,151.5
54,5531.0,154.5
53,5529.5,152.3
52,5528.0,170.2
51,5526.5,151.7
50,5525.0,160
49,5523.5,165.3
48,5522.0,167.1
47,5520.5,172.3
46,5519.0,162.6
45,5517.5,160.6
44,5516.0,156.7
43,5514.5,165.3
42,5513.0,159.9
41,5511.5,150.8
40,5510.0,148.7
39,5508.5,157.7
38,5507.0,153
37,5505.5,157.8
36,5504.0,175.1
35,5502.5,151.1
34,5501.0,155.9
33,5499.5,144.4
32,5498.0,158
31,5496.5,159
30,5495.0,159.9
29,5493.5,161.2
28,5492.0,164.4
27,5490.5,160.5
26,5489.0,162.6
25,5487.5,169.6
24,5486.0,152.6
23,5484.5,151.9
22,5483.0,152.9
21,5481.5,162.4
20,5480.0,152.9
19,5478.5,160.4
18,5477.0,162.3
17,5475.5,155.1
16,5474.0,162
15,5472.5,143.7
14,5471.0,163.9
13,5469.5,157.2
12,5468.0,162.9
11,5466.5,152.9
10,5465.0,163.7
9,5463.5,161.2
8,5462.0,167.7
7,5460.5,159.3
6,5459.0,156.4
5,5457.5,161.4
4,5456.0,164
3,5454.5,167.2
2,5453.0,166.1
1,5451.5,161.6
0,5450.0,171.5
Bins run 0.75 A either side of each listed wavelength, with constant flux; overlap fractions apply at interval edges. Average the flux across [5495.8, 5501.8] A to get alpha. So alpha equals 154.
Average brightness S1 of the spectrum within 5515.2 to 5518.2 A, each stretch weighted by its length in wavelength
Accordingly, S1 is 159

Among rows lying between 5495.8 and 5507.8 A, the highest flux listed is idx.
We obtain 175.1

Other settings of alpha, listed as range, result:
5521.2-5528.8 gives 163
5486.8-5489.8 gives 166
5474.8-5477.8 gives 159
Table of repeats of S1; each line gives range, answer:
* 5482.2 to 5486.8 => 153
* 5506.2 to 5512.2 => 153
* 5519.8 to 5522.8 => 170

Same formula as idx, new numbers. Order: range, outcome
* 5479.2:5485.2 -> 162.4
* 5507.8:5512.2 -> 157.7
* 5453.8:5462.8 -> 167.7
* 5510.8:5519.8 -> 165.3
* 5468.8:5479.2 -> 163.9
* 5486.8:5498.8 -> 169.6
